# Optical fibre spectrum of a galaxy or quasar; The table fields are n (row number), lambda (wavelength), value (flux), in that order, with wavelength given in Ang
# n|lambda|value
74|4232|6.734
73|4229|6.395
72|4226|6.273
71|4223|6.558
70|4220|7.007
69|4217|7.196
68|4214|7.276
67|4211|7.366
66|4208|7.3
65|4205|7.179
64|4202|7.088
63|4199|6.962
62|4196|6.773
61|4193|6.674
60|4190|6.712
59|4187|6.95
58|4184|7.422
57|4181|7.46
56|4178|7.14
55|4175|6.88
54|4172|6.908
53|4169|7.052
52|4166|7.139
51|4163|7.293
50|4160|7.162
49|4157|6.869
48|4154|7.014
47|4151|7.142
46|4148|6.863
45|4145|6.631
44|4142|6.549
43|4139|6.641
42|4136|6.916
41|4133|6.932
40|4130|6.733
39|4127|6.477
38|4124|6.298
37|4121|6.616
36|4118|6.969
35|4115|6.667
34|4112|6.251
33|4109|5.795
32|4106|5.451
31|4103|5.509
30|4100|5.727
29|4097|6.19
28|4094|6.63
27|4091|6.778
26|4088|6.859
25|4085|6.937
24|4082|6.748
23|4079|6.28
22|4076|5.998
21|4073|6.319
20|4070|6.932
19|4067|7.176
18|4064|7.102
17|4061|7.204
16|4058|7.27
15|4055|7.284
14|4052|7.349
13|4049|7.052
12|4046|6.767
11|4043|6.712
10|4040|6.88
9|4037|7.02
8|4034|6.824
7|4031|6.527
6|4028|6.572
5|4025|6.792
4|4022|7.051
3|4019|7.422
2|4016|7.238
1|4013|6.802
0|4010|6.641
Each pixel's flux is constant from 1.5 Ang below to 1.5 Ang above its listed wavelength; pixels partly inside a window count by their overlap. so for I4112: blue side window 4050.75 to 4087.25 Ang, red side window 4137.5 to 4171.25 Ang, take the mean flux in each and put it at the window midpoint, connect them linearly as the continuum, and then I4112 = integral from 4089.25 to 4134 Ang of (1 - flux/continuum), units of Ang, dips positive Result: 3.8 Ang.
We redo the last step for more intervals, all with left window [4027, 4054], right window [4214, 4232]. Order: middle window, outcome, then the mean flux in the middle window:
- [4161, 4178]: -0.72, 7.07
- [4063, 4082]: 0.60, 6.63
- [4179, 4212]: -1.56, 7.08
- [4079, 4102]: 1.08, 6.51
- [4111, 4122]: 0.28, 6.64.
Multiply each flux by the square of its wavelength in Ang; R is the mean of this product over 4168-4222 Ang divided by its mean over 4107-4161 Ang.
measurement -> 1.09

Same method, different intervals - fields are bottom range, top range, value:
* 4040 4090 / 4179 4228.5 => 1.09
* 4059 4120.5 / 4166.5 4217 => 1.15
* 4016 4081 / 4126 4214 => 1.08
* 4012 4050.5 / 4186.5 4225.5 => 1.10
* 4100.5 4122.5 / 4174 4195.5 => 1.18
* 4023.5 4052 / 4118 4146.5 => 1.02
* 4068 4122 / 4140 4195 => 1.14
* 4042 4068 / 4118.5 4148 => 0.97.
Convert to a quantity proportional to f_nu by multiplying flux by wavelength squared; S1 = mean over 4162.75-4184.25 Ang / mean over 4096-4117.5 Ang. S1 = 1.23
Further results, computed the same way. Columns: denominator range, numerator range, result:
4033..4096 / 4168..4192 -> 1.09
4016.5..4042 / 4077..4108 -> 0.94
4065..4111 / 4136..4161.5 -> 1.11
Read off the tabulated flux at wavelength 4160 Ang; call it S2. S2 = 7.162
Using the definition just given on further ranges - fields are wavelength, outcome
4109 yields 5.795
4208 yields 7.3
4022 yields 7.051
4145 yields 6.631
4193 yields 6.674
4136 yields 6.916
